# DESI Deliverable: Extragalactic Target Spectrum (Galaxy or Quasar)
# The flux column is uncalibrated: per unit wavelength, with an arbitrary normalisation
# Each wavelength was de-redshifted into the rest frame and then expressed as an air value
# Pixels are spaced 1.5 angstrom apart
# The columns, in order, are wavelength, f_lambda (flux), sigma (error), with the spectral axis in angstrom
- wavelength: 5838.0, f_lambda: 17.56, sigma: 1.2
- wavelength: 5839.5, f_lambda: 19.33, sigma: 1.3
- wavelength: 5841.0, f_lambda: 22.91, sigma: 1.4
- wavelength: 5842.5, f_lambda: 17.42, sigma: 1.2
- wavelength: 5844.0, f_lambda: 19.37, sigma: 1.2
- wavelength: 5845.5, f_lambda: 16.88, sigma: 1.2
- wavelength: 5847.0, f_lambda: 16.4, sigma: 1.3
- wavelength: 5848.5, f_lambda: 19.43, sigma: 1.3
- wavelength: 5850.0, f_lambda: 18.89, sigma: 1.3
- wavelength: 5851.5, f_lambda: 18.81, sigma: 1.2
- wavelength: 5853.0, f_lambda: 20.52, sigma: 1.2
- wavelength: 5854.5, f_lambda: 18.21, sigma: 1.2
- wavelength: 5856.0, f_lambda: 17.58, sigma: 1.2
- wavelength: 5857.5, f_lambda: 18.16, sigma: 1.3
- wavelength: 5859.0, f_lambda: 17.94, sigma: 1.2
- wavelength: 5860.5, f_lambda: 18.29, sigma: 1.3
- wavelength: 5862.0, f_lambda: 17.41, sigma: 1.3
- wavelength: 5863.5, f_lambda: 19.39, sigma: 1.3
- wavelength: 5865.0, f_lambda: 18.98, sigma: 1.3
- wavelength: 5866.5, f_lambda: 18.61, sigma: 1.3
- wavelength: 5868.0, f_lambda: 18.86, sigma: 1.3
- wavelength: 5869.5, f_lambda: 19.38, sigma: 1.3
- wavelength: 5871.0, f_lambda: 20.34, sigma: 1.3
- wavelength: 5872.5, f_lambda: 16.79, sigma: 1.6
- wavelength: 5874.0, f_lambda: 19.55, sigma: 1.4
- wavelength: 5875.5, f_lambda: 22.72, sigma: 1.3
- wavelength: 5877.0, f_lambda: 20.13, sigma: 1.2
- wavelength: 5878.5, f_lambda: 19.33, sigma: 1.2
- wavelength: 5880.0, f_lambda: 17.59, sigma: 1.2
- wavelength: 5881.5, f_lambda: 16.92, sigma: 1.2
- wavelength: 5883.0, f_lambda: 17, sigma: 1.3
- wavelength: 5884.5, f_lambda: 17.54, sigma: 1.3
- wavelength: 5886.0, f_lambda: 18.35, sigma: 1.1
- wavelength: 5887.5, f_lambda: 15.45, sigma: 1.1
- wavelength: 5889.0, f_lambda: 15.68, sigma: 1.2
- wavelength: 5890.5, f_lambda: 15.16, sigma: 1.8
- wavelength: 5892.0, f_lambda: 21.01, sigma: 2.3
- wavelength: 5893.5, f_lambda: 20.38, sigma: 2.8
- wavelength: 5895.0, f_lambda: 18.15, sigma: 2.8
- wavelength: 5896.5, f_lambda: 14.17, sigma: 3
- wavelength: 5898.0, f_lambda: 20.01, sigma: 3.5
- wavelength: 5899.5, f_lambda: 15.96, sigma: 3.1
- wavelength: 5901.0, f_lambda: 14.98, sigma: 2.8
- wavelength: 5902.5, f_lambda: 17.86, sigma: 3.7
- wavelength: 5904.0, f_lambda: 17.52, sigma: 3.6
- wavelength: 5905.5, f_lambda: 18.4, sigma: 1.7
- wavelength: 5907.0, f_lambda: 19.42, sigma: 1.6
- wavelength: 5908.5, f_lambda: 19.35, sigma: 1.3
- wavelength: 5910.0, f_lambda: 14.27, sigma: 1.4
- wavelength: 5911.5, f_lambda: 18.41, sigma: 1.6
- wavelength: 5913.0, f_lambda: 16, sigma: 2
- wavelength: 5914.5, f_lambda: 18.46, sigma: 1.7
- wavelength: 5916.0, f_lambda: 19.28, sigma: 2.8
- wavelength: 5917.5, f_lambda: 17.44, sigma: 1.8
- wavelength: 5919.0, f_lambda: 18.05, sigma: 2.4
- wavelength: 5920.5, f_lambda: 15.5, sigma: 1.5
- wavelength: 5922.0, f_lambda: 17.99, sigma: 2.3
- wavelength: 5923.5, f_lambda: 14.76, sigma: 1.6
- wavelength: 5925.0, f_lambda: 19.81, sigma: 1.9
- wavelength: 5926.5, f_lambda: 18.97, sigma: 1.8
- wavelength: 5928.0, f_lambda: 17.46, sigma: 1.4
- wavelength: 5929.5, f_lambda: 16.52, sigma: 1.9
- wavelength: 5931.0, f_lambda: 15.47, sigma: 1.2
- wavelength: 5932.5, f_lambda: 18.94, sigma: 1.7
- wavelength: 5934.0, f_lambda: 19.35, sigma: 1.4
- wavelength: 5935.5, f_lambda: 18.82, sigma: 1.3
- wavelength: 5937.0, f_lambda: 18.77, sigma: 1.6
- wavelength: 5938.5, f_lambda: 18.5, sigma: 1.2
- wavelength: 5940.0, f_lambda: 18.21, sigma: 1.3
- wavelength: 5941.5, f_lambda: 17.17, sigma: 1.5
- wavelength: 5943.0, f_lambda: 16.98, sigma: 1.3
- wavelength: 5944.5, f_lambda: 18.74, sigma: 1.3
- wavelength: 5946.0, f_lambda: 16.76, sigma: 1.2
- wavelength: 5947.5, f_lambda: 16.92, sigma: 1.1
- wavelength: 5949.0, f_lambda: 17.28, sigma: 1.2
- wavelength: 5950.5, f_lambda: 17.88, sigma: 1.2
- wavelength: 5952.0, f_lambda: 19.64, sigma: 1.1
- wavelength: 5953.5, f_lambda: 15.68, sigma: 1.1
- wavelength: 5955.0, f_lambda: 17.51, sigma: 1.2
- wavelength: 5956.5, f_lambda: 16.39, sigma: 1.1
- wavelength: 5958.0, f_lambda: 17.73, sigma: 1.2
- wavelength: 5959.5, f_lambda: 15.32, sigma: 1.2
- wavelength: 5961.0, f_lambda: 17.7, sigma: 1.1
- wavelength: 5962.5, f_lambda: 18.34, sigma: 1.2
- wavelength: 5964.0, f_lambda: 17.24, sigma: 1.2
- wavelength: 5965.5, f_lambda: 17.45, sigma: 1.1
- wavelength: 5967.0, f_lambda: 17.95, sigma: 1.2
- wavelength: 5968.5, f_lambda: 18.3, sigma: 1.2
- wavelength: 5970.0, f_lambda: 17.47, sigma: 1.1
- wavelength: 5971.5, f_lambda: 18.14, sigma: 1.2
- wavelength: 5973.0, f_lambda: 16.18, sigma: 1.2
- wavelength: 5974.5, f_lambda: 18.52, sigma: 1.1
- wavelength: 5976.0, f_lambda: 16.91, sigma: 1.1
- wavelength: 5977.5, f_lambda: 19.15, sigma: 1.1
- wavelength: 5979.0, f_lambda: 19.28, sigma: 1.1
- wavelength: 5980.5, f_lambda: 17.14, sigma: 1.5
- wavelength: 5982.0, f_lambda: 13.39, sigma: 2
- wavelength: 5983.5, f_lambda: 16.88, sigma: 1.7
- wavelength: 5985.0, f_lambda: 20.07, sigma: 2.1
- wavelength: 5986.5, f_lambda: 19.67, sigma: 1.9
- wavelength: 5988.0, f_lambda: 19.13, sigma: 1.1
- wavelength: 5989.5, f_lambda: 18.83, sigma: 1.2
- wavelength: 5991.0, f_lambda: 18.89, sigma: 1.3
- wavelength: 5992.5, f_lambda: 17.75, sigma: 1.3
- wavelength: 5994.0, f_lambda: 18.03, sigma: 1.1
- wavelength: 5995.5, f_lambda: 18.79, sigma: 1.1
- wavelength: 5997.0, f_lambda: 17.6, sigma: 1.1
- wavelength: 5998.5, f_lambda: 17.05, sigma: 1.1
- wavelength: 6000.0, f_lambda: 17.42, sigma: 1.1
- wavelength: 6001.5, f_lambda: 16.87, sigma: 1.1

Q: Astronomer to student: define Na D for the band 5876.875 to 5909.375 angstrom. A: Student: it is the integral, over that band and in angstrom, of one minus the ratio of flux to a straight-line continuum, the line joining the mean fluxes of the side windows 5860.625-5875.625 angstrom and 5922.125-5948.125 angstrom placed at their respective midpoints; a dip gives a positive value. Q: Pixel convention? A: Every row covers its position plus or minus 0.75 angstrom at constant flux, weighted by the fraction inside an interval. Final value 1.5 angstrom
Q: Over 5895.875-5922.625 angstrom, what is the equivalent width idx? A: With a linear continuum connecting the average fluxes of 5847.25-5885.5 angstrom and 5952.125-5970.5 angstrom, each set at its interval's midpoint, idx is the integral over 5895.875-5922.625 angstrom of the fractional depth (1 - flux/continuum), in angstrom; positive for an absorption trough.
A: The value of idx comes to 1.0 angstrom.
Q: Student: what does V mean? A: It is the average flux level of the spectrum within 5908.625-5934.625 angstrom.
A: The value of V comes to 17.5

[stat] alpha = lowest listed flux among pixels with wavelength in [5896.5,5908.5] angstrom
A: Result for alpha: 14.17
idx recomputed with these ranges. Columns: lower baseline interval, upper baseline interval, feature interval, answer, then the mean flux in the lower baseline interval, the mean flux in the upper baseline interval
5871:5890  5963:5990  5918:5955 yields 0.6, 18.1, 17.9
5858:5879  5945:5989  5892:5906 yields 0.7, 19.1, 17.6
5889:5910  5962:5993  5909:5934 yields 0.5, 17.7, 17.9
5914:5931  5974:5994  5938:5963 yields 0.5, 17.5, 18.1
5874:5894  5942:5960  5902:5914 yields 0.2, 18.3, 17.3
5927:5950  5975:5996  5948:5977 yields 0.8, 17.7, 18.1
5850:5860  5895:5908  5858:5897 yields -0.7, 18.6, 17.4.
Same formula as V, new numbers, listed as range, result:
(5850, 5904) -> 18.2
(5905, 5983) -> 17.6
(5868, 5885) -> 18.9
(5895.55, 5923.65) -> 17.3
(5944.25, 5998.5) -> 17.7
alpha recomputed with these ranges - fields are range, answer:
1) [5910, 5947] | 14.27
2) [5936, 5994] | 13.39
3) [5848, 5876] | 16.79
